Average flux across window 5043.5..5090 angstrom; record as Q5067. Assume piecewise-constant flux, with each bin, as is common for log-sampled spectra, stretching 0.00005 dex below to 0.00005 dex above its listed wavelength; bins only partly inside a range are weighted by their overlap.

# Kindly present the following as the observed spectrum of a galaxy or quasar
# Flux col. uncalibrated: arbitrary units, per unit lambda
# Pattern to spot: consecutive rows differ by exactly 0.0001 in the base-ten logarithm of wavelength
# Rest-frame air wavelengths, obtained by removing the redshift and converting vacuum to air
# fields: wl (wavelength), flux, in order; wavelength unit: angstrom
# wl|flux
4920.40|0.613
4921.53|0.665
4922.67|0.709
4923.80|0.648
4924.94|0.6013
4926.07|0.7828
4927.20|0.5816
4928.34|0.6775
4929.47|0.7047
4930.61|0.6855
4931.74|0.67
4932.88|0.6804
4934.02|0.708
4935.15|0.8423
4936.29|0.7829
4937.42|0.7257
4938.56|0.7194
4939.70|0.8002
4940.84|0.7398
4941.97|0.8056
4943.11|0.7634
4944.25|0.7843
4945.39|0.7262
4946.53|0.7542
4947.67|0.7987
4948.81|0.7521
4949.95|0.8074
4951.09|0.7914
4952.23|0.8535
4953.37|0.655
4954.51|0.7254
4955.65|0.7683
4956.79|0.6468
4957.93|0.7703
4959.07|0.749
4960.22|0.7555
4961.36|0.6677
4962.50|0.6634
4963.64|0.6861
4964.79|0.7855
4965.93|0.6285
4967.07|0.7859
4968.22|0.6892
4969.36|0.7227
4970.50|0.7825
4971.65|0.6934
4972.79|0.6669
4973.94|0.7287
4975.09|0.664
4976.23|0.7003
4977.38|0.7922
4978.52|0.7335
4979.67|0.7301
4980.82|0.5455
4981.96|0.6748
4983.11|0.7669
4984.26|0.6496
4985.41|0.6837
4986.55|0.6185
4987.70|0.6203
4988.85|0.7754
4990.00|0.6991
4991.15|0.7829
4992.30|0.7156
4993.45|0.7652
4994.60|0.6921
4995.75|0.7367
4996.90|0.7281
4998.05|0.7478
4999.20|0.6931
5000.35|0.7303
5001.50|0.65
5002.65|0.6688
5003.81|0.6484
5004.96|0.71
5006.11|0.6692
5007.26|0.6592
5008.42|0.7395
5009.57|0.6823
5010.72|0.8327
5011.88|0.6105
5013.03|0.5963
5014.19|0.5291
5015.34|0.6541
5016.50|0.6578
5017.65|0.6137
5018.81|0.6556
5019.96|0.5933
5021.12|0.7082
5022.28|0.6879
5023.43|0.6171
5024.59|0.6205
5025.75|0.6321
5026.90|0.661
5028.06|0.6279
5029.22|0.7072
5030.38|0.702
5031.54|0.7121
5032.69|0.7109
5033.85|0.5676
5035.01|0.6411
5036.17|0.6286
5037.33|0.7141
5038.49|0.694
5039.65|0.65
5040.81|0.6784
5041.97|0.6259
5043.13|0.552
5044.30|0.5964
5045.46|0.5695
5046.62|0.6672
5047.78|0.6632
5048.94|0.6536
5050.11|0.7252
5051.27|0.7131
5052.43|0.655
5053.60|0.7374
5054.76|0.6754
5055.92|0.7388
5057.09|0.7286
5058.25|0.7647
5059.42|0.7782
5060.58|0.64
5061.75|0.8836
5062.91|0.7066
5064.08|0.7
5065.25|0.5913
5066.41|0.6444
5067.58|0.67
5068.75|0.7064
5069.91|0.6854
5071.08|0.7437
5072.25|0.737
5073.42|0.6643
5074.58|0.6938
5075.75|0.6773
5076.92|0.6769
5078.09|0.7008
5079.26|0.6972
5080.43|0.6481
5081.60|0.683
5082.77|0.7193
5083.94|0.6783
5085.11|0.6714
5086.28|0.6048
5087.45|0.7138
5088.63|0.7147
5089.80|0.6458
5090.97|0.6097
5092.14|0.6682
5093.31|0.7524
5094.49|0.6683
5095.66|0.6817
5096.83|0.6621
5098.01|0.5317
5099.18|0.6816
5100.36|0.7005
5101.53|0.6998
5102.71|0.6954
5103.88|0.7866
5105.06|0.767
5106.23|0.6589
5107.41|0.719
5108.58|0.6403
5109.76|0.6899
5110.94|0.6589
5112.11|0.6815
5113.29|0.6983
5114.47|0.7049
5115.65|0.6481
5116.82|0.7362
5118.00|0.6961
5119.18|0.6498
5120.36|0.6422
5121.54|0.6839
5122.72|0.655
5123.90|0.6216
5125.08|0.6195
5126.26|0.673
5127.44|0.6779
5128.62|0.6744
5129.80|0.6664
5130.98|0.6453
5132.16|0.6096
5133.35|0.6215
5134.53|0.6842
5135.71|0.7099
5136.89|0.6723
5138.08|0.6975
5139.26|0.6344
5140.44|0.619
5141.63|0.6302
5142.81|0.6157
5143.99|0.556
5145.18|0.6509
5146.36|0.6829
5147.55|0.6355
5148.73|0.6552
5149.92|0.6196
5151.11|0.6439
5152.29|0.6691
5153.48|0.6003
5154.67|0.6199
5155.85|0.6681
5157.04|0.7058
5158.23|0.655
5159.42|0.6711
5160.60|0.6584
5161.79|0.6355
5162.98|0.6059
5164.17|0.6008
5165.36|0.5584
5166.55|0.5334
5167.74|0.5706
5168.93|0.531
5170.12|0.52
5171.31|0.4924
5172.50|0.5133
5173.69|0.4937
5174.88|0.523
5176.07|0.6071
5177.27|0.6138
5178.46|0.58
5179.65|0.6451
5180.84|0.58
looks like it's 0.689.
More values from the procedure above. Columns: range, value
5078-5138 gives 0.675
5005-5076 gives 0.673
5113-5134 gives 0.662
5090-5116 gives 0.682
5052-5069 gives 0.708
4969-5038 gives 0.682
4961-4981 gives 0.707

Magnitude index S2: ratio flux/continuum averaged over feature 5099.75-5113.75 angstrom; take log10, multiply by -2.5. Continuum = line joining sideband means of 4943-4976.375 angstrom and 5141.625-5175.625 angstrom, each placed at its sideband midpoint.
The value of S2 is -0.10 mag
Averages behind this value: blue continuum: 0.732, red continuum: 0.604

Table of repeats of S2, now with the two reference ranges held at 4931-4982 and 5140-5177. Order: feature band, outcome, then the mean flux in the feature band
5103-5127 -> -0.08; 0.682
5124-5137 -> -0.06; 0.658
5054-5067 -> -0.08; 0.714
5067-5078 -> -0.06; 0.695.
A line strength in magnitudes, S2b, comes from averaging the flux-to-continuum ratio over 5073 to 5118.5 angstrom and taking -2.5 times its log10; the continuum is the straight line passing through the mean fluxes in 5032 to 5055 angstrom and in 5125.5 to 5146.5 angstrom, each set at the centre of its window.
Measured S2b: -0.05 mag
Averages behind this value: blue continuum 0.656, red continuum 0.65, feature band 0.683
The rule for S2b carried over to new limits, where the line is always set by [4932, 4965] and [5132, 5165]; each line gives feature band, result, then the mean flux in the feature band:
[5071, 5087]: -0.01 mag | 0.684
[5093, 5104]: -0.02 mag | 0.68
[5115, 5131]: -0.01 mag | 0.664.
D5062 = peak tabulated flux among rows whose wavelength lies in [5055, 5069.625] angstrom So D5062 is 0.8836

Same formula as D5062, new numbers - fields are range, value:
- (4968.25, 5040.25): 0.8327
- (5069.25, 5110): 0.7866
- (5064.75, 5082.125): 0.7437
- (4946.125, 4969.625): 0.8535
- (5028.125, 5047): 0.7141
